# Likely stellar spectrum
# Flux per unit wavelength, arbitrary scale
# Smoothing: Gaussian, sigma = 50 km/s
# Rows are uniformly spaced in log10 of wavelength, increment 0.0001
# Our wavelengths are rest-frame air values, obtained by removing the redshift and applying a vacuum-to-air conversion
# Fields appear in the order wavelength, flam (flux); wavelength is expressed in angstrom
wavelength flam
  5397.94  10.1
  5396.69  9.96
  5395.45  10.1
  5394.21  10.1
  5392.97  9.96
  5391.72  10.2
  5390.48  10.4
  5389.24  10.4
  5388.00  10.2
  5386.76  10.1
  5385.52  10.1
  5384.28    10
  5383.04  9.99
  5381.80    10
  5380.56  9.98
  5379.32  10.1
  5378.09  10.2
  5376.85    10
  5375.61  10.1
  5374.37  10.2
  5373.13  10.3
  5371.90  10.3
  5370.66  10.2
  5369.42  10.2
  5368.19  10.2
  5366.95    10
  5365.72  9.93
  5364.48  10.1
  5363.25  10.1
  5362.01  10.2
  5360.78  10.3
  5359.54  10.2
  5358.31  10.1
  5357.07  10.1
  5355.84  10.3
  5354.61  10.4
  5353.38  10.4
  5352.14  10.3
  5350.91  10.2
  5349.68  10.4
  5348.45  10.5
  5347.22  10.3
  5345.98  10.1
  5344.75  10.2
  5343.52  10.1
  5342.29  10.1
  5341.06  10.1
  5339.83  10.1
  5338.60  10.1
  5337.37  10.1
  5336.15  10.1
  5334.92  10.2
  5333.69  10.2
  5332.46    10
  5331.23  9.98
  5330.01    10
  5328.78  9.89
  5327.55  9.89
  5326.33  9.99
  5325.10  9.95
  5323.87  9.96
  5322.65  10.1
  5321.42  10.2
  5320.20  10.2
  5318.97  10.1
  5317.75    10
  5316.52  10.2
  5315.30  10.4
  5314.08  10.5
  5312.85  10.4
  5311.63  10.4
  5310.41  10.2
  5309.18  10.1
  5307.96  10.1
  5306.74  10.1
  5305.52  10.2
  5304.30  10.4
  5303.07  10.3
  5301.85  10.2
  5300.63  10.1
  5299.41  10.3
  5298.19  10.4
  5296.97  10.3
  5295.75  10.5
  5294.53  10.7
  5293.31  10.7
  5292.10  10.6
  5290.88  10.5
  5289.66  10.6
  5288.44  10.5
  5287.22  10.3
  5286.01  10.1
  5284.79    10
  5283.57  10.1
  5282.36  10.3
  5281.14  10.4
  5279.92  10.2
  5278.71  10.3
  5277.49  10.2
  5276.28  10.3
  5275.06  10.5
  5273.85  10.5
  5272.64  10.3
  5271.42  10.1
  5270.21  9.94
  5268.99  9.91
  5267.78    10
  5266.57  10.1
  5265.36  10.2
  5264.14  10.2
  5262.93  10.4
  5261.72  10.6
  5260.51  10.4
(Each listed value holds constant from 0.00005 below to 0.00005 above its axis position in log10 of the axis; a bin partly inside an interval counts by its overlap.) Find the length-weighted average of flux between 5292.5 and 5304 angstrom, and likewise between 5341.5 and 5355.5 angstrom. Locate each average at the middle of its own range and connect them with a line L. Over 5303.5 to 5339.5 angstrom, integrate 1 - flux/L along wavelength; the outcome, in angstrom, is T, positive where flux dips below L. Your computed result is 0.69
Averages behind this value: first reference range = 10.4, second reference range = 10.3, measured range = 10.1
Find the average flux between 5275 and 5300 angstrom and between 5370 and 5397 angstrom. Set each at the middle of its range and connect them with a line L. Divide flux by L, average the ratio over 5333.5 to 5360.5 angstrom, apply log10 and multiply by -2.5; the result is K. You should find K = 0.001 mag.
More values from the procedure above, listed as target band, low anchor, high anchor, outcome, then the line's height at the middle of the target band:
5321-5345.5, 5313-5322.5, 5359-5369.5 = 0.01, 10.2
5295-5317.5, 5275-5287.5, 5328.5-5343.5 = -0.01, 10.2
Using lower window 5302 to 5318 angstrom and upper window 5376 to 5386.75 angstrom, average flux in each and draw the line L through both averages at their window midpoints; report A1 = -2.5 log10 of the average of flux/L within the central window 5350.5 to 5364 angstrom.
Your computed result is -0.01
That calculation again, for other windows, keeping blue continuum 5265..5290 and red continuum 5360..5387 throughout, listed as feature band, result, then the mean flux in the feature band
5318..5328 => 0.01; 10.1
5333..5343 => 0.00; 10.1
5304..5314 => -0.01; 10.2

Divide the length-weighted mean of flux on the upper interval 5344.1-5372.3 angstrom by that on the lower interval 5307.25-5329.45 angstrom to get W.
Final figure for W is 1.01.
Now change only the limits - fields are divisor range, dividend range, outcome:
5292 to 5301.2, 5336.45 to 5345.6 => 0.97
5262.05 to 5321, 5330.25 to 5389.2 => 0.99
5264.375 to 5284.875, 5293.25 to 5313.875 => 1.01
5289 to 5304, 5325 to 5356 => 0.97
